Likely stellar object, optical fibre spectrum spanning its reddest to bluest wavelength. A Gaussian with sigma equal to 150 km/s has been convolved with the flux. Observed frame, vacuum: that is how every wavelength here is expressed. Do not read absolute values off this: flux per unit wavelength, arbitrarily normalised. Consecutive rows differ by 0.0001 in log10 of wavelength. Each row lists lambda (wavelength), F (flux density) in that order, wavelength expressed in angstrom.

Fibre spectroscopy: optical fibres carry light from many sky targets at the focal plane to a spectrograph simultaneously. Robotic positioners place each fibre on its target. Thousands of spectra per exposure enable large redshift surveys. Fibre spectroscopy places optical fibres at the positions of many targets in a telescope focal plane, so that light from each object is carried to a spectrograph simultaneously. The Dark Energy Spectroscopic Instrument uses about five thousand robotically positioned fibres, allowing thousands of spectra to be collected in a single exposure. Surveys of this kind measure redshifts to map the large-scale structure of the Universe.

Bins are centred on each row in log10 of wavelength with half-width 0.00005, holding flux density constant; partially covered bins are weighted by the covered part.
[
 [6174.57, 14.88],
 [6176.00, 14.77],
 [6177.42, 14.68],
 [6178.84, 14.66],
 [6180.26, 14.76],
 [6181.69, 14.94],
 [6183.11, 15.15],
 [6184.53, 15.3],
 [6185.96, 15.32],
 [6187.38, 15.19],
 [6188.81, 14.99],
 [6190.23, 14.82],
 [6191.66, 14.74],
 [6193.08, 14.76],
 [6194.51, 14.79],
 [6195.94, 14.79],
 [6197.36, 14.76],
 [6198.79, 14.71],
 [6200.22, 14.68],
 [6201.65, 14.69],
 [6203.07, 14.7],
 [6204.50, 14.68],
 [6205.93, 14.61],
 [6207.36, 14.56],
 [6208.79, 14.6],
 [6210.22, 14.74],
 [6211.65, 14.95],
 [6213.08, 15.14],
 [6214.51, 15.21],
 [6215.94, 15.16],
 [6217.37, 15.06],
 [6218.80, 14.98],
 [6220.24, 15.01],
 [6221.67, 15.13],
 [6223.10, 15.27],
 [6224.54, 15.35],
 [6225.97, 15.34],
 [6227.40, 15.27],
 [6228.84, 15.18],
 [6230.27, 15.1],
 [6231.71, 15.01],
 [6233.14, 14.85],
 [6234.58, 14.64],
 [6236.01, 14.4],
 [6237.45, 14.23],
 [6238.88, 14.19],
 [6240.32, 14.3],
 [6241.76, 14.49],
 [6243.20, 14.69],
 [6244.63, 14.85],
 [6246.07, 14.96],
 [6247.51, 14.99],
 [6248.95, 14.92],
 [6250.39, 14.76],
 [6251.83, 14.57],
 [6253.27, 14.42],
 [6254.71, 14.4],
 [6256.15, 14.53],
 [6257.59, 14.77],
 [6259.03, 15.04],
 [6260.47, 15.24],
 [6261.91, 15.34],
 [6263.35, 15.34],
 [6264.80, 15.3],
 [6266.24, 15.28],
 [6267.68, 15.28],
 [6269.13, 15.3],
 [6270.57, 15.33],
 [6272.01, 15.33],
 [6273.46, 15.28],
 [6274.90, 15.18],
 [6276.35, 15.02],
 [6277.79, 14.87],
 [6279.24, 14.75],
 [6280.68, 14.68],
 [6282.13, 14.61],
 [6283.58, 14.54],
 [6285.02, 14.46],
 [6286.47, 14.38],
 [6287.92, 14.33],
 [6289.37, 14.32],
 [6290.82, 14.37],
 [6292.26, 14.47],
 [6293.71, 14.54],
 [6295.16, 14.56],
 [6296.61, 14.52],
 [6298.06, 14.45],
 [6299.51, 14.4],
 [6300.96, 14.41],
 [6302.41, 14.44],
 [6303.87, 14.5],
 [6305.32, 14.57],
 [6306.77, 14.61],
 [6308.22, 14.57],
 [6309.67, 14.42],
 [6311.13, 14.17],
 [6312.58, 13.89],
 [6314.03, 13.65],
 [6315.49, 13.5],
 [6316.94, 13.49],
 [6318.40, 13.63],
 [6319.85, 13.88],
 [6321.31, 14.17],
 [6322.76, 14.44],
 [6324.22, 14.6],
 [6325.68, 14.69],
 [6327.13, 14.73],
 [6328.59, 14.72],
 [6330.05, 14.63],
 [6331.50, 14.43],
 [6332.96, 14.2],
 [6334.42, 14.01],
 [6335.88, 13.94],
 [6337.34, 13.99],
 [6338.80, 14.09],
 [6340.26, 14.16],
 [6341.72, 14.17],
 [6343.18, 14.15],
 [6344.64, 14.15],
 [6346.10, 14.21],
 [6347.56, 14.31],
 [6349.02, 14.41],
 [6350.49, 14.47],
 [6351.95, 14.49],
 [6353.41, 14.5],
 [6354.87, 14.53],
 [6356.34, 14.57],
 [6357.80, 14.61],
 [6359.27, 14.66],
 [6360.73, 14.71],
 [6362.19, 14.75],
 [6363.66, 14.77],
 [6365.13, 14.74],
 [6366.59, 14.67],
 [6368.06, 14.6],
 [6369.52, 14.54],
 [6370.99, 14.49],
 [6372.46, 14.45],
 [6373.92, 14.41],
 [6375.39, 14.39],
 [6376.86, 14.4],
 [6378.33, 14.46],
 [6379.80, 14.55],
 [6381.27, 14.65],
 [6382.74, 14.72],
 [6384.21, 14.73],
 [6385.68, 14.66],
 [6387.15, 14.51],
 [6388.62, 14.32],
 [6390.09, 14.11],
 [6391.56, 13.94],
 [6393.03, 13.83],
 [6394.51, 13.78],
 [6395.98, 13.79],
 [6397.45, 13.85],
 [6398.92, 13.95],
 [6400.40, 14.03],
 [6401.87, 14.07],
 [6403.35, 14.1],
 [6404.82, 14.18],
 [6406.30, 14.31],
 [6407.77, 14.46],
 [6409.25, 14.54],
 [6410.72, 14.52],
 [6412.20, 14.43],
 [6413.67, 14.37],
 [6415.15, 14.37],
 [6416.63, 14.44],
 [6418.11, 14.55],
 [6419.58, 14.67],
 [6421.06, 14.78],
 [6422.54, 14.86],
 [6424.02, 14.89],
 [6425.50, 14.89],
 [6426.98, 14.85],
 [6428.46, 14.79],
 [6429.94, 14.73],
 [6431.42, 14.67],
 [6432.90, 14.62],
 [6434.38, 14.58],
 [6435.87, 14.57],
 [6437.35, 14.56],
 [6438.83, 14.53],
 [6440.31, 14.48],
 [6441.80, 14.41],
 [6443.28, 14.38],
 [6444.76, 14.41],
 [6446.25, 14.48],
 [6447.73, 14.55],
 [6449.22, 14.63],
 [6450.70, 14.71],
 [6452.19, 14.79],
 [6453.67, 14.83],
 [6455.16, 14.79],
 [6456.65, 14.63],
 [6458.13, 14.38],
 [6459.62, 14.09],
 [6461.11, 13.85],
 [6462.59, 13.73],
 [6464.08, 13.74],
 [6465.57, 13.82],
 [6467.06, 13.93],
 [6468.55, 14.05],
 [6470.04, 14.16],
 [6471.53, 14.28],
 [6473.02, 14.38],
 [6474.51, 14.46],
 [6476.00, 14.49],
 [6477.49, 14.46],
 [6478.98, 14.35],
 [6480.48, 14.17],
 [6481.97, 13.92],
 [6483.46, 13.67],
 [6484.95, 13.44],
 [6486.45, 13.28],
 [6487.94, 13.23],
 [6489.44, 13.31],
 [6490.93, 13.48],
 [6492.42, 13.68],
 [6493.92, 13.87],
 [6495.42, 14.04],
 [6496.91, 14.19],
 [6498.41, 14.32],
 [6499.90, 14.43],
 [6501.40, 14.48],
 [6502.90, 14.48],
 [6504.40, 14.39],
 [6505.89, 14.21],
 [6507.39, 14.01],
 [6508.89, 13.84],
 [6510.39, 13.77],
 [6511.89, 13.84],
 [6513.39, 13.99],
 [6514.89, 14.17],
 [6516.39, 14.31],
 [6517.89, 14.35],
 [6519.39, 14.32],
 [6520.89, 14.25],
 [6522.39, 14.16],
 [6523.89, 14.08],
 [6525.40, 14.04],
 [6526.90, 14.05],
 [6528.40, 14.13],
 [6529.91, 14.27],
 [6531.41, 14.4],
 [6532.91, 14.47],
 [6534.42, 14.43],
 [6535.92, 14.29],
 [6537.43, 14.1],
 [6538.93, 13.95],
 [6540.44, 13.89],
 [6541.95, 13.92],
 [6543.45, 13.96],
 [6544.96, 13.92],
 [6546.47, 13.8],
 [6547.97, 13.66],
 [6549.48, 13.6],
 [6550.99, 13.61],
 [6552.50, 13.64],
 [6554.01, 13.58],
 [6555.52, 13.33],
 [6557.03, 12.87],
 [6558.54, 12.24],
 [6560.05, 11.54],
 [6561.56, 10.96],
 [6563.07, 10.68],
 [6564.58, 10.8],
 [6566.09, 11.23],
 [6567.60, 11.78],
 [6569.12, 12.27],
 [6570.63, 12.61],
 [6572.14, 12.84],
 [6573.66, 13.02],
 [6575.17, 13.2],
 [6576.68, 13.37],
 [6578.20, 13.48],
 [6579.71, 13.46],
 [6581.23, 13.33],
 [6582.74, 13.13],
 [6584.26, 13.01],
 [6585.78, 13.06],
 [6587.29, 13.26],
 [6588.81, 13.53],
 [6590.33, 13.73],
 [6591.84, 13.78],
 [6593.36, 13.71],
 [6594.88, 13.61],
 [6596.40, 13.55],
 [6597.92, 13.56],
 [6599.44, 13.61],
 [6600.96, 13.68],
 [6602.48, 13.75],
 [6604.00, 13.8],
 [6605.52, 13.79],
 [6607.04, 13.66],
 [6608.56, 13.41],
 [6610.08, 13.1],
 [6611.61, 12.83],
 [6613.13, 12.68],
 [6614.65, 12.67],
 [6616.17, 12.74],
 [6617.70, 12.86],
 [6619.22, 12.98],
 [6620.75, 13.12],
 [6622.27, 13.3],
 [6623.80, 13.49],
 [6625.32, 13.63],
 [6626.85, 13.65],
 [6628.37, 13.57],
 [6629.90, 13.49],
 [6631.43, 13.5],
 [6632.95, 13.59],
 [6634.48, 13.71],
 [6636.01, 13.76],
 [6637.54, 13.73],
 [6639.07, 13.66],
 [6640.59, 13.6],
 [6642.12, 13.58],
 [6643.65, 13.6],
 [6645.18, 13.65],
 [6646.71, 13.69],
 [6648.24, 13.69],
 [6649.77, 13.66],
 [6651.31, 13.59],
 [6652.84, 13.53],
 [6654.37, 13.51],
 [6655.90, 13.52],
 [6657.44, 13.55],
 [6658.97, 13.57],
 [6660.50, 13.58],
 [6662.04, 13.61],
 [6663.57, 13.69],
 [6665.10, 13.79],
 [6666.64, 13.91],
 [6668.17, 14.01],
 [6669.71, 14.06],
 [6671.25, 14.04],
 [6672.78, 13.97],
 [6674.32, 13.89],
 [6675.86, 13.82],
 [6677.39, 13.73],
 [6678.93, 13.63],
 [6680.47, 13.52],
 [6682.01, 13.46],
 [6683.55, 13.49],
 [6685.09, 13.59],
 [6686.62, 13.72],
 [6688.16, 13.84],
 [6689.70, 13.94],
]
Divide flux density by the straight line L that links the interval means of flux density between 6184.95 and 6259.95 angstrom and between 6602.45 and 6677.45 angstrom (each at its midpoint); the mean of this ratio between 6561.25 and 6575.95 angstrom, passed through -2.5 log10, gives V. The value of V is 0.15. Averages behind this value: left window 14.8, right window 13.5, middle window 12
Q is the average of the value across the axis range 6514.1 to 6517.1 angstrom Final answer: 14.2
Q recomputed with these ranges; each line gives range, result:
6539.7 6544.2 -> 13.9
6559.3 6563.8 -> 11.1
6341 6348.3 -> 14.2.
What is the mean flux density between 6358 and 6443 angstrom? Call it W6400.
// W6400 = 14.5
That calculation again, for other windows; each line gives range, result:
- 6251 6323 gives 14.6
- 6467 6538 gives 14.1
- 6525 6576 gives 13.2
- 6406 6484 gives 14.4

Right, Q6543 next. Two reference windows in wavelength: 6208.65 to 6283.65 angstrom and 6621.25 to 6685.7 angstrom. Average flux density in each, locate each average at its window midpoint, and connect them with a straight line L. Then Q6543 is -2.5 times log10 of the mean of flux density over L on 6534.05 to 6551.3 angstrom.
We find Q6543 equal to 0.01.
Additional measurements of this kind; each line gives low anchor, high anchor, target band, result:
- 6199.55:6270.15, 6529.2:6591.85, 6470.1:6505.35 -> -0.04 mag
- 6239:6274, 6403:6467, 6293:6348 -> 0.04 mag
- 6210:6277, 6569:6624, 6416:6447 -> -0.04 mag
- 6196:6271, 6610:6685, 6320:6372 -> 0.01 mag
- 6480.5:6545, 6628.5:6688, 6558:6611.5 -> 0.07 mag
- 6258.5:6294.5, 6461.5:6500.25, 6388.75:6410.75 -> 0.02 mag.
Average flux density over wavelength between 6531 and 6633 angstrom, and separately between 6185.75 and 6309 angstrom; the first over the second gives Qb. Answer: 0.89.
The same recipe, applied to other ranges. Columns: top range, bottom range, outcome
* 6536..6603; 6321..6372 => 0.91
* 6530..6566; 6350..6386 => 0.91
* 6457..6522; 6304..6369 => 0.98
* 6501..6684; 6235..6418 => 0.93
